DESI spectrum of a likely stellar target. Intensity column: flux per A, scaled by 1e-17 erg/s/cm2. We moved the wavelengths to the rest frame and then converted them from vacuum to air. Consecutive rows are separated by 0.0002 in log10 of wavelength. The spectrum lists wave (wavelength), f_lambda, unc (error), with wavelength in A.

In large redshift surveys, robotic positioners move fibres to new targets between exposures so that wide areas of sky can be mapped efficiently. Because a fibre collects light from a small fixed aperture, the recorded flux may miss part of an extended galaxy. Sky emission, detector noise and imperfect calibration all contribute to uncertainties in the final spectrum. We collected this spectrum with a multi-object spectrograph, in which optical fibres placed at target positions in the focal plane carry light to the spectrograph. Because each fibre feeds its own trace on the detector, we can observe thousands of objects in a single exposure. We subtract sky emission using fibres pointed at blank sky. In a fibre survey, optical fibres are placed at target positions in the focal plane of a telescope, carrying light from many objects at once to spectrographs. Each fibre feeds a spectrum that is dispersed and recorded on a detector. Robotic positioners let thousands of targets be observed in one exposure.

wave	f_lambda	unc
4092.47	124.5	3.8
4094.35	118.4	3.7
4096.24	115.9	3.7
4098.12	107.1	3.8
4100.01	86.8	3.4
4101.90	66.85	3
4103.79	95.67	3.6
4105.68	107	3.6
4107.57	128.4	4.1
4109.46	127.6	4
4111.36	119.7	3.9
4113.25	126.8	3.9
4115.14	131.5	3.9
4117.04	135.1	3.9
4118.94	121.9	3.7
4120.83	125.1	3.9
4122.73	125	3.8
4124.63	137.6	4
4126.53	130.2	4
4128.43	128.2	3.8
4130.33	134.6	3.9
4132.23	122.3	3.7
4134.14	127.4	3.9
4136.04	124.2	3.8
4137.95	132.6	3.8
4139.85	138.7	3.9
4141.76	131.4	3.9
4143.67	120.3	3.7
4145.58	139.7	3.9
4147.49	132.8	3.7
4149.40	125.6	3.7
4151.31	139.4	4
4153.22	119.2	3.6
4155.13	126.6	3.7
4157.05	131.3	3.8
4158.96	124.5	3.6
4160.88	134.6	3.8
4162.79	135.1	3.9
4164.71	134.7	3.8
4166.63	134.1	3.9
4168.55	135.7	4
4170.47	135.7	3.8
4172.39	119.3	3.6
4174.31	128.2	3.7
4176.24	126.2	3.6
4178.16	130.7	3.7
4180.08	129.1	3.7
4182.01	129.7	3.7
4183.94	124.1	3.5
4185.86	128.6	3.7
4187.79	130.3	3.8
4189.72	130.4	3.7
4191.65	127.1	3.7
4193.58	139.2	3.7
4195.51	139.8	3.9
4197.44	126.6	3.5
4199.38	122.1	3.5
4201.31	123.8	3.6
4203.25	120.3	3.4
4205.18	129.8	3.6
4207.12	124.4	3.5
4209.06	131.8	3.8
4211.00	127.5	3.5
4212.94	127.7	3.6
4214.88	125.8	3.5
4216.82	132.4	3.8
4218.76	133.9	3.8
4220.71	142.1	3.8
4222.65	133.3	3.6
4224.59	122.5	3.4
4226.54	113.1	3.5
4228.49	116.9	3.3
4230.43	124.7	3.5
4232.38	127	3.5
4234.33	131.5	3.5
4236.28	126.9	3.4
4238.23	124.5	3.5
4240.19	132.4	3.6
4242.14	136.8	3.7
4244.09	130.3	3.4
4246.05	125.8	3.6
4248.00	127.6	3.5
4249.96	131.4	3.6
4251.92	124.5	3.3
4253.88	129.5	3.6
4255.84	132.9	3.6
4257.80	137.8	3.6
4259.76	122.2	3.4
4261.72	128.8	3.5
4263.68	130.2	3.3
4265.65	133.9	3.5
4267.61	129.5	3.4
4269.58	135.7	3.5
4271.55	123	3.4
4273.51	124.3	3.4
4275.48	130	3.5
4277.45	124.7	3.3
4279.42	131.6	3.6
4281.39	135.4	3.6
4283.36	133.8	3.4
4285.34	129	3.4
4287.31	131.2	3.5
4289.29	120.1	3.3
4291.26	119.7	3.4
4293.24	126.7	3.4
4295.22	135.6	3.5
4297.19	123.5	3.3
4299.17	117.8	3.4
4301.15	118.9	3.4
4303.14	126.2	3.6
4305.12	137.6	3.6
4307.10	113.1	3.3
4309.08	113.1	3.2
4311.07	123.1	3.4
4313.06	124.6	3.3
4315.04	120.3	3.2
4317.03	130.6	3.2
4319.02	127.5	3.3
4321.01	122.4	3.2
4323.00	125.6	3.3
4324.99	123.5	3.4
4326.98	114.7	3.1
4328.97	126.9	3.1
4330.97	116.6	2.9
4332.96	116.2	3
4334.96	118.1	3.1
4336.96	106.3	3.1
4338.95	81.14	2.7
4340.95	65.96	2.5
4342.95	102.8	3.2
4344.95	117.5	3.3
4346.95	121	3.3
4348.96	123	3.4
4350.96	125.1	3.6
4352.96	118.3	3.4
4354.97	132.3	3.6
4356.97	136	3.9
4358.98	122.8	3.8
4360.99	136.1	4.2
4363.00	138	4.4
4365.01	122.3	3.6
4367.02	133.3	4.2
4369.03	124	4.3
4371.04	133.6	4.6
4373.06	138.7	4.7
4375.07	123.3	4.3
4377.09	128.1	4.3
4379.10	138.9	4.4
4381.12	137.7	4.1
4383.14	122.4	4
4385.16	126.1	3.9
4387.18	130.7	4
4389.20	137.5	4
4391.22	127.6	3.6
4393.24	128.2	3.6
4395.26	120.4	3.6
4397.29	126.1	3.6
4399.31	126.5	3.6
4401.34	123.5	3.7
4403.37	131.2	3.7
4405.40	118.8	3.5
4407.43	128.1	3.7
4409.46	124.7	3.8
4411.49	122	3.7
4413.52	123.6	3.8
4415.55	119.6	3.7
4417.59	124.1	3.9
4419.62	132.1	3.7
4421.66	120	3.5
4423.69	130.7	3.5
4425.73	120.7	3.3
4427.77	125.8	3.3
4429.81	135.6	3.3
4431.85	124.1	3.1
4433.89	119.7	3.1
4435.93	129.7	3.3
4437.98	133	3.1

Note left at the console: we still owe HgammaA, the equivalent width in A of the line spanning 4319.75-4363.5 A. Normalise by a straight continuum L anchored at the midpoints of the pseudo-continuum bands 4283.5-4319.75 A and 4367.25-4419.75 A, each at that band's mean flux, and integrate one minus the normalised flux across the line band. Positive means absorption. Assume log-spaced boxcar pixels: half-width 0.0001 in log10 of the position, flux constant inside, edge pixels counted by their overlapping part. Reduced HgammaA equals 2.9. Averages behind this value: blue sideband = 125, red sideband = 128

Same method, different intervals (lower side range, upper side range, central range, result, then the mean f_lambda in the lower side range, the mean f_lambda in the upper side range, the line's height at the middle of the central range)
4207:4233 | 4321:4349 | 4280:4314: -2.51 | 127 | 111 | 117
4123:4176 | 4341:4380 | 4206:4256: 0.10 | 130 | 126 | 129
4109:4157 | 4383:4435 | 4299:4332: 1.12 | 129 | 126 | 127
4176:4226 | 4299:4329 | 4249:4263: -0.39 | 129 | 123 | 126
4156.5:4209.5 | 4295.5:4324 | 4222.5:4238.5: 0.40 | 130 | 123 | 127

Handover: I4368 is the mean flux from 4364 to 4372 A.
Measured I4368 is 128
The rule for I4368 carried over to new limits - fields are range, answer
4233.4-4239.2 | 128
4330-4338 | 114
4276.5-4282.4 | 131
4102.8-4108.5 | 110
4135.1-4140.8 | 132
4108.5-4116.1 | 126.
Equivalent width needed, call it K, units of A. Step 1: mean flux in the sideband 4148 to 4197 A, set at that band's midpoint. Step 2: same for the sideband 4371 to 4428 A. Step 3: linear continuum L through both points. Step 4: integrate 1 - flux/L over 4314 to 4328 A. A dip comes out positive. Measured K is 0.5 A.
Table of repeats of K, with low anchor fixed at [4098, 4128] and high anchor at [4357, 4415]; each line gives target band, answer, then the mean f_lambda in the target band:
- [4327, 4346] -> 3.04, 106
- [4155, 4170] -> -1.63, 132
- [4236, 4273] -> -1.95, 130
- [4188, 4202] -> -1.07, 130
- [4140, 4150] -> -1.01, 131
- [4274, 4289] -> -0.71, 130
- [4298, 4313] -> 0.43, 122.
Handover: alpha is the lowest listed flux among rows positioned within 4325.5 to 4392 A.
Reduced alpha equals 65.96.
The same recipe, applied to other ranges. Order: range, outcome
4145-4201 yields 119.2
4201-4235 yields 113.1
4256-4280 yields 122.2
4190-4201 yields 122.1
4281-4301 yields 117.8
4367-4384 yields 122.4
